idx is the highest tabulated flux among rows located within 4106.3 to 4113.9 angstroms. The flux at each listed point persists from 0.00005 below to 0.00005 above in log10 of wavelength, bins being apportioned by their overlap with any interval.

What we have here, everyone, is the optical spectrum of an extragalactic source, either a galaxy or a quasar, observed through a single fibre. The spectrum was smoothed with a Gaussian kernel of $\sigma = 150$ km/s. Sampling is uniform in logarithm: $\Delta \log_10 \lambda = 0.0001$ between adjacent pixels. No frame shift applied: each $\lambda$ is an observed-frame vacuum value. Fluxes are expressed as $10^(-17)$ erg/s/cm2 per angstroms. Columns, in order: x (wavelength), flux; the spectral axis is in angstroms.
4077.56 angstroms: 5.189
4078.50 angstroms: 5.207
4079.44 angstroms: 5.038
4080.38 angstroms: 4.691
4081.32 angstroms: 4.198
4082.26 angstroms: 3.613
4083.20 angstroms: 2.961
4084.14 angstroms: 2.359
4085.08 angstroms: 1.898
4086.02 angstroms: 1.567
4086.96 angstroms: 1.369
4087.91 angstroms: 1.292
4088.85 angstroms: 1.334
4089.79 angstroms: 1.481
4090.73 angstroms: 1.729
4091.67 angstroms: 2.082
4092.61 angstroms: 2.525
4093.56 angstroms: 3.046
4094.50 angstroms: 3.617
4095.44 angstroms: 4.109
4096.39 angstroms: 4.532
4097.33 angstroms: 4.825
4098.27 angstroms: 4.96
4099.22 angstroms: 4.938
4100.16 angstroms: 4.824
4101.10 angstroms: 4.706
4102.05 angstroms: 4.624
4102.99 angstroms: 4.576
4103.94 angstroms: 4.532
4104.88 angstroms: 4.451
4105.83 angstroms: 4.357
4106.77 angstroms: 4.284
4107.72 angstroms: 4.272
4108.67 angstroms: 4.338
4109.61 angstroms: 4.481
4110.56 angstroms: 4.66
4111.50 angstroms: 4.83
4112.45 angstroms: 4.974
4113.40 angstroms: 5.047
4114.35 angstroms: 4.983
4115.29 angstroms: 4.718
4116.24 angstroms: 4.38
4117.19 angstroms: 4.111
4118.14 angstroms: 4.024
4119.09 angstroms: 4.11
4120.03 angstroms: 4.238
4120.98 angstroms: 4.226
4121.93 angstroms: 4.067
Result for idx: 5.047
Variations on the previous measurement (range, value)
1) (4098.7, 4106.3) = 4.938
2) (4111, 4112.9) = 4.974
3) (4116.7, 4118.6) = 4.111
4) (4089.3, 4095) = 3.617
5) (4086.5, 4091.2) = 1.729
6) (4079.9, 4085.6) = 4.691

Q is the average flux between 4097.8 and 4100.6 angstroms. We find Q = 4.91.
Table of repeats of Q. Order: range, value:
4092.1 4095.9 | 3.31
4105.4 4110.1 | 4.35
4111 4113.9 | 4.94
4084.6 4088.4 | 1.53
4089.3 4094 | 2.16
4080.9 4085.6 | 2.98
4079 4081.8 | 4.63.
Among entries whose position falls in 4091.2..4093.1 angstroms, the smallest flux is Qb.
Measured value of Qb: 2.082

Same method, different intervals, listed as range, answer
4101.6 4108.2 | 4.272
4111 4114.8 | 4.83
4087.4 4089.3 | 1.292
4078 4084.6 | 2.359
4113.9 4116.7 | 4.38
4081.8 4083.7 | 2.961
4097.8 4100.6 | 4.824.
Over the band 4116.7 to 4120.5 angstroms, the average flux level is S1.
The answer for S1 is 4.12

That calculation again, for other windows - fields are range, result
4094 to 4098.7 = 4.4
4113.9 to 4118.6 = 4.44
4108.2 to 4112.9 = 4.66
